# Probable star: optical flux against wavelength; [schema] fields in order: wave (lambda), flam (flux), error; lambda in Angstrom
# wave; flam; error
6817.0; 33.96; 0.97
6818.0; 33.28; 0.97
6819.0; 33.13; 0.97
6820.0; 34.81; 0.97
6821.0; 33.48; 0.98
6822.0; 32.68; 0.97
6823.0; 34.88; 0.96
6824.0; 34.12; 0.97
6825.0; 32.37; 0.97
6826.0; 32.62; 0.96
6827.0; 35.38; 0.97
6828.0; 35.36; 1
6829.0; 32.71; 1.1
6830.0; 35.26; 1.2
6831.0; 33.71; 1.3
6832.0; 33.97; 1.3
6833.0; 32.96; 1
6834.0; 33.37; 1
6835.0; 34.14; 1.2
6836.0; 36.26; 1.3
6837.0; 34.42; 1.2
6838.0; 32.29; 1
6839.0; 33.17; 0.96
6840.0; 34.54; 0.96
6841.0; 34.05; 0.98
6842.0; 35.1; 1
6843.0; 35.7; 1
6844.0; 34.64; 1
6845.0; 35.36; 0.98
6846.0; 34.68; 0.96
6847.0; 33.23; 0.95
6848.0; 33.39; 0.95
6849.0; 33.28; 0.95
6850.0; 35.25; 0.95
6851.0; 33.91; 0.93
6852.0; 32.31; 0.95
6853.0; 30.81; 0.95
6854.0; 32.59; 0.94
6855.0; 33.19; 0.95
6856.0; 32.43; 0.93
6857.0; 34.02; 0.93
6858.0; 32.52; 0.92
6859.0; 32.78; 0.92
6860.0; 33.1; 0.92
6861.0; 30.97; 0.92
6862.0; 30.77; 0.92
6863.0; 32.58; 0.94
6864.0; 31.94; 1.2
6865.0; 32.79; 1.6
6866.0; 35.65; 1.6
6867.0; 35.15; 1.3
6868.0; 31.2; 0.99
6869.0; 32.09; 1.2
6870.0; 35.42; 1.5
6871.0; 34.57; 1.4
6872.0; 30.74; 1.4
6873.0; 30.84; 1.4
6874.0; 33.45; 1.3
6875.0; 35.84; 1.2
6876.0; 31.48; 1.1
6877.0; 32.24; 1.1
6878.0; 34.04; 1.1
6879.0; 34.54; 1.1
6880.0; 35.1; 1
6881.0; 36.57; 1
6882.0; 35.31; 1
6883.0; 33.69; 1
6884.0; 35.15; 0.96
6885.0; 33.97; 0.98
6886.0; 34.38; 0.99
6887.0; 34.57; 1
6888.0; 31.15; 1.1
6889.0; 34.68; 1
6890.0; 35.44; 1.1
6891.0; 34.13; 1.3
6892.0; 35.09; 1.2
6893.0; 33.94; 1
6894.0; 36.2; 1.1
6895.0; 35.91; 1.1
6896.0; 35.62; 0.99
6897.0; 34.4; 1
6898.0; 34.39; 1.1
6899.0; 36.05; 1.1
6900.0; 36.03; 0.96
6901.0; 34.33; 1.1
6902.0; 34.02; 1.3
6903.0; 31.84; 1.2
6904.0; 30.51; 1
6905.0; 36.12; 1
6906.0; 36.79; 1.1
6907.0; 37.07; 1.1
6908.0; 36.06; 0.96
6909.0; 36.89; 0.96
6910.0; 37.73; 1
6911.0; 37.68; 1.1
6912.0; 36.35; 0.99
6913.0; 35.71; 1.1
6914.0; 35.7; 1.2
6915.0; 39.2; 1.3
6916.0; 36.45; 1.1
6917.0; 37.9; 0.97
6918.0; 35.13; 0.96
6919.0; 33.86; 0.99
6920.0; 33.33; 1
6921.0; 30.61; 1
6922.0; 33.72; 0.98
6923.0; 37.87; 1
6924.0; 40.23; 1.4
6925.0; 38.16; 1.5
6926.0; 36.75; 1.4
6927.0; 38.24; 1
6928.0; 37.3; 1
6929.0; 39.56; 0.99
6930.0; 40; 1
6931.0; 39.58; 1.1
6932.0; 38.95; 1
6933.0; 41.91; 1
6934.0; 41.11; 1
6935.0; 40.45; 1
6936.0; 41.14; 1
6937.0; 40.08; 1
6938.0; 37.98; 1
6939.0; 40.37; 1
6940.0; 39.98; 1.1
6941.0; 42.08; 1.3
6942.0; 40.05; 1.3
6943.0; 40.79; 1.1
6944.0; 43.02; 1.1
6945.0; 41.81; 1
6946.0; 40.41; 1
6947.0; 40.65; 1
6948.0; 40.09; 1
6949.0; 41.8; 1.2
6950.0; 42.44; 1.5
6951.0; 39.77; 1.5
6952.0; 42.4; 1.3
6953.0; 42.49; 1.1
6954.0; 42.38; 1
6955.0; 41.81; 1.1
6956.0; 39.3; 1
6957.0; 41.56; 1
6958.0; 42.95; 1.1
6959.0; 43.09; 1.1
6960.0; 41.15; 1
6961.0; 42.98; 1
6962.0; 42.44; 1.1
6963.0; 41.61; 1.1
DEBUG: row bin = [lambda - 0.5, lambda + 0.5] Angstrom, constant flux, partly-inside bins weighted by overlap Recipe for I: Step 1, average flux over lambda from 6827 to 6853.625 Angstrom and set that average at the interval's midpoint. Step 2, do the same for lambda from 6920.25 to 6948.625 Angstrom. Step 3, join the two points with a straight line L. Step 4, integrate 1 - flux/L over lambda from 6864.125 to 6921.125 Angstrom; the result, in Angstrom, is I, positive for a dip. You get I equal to 3.6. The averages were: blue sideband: 34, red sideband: 39.3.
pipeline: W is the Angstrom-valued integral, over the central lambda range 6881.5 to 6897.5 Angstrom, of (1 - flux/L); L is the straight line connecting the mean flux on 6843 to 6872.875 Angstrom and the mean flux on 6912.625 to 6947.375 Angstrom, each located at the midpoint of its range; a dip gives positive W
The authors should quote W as 0.4 Angstrom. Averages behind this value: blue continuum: 33.2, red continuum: 38.6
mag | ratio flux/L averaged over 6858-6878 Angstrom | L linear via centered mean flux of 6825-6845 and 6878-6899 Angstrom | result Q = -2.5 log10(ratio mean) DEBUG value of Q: 0.05 mag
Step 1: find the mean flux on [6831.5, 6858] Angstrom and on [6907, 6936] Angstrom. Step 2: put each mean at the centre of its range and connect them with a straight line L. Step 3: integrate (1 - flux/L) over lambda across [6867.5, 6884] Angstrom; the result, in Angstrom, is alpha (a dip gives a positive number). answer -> 0.8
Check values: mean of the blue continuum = 33.8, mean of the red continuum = 37.4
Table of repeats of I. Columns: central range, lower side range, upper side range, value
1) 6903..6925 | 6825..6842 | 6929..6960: 1.8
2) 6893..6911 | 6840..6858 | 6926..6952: 1.1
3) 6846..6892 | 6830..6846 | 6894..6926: 1.9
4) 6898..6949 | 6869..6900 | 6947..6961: 0.9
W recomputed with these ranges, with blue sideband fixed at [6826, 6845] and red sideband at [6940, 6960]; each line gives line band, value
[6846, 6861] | 1.0 Angstrom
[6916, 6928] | 1.1 Angstrom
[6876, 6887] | 0.8 Angstrom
